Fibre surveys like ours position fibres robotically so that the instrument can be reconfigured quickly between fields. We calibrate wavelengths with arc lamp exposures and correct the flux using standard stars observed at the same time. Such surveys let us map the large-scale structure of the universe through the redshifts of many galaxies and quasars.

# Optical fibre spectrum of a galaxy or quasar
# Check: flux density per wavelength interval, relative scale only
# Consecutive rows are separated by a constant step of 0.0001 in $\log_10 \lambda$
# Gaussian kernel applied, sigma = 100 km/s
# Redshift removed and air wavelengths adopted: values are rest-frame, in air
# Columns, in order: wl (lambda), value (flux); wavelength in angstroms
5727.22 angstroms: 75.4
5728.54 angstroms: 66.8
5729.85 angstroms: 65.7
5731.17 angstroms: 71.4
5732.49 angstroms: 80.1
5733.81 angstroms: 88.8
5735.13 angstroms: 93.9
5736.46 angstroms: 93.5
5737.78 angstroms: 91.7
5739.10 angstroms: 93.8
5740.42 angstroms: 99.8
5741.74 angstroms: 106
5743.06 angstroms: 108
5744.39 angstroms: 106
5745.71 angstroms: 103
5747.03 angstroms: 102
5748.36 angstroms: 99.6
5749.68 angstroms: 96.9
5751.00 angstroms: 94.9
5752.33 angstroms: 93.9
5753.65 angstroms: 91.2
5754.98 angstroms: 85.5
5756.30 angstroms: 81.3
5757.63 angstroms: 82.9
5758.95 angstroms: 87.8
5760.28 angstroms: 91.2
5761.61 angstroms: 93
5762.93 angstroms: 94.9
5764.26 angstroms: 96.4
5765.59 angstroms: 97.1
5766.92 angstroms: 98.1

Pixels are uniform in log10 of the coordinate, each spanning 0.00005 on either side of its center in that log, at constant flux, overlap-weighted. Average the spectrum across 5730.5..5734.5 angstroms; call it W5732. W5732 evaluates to 80.2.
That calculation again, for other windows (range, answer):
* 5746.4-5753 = 97.4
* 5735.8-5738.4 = 92.7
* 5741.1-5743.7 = 107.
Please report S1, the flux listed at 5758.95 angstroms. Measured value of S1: 87.8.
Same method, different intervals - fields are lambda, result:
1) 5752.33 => 93.9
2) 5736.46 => 93.5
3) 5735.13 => 93.9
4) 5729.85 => 65.7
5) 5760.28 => 91.2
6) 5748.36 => 99.6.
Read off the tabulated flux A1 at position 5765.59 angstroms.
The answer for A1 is 97.1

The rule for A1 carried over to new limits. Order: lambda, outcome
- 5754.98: 85.5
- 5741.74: 106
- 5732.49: 80.1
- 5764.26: 96.4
